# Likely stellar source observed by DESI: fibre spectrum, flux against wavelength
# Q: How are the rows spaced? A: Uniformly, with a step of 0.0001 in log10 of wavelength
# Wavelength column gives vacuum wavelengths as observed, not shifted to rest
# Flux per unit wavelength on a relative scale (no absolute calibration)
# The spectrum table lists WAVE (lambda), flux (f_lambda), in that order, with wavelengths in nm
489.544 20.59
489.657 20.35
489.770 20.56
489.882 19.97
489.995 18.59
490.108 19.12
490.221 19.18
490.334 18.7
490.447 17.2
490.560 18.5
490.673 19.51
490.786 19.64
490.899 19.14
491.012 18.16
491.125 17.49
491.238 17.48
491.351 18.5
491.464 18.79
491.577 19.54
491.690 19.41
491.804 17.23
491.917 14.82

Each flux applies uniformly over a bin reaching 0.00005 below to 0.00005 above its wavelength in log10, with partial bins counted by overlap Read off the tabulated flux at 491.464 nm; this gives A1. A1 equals 18.79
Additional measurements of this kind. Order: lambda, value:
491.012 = 18.16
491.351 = 18.5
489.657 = 20.35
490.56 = 18.5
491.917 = 14.82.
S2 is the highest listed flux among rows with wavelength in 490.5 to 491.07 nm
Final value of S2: 19.64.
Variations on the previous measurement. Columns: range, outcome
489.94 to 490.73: 19.51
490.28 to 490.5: 18.7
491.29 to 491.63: 19.54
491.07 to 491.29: 17.49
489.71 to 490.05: 20.56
